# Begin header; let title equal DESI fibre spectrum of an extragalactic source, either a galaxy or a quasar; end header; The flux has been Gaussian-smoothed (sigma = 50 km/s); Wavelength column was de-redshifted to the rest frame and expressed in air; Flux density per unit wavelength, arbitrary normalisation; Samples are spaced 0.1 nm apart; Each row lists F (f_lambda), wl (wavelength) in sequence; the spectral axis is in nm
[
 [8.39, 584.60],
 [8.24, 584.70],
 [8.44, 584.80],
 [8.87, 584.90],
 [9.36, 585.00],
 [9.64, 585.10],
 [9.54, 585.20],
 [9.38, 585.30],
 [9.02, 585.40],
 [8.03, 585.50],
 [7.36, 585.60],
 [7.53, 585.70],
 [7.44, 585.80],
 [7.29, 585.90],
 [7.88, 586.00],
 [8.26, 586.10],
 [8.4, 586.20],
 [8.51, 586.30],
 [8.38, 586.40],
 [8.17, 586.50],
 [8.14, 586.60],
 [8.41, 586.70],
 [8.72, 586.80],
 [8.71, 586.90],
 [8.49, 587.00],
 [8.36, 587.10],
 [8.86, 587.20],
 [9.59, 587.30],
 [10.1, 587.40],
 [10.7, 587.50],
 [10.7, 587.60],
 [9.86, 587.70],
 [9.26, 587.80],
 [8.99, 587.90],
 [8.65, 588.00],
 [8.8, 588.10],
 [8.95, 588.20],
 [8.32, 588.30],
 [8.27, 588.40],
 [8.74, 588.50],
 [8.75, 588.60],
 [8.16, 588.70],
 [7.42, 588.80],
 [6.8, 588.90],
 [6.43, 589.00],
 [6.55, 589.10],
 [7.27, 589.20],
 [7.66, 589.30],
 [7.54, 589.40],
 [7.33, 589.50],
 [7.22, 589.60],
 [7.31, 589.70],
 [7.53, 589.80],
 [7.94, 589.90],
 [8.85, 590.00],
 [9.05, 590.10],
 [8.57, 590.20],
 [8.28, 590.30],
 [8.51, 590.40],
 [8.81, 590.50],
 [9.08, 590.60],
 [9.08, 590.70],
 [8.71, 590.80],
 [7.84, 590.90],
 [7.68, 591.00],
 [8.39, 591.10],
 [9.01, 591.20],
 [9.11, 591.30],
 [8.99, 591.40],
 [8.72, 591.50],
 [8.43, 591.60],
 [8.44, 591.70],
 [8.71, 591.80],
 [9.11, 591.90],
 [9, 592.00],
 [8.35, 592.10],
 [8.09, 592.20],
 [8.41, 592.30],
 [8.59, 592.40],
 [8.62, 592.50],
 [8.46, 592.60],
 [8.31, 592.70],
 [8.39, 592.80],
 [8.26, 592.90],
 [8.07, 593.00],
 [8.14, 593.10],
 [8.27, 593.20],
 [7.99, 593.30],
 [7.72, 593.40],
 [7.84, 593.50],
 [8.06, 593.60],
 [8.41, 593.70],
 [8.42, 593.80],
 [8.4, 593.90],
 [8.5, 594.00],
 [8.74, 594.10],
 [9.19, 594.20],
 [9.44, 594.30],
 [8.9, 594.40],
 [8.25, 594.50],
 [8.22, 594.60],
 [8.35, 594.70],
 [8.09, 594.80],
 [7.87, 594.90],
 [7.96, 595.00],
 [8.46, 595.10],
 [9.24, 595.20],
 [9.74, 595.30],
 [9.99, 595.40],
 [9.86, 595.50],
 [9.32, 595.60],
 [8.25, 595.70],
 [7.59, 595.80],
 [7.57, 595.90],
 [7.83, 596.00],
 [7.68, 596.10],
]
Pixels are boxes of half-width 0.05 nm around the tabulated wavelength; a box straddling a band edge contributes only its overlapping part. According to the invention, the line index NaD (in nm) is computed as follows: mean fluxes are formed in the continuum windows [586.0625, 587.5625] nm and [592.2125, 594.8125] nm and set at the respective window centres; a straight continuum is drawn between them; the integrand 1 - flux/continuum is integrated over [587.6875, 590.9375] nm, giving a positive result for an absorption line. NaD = 0.18 nm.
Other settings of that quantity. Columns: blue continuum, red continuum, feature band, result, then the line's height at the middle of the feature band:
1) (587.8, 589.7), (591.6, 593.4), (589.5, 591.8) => -0.07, 8.16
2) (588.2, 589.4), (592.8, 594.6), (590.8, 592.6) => -0.10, 8.11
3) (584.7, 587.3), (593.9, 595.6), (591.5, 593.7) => 0.09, 8.72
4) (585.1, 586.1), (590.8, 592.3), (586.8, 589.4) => -0.06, 8.38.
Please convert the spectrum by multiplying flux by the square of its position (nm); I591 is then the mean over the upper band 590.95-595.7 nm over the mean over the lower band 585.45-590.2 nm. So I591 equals 1.1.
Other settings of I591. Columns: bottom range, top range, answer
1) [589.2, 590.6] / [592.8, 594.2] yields 1.04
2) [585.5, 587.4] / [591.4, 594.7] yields 1.04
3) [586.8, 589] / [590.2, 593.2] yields 0.98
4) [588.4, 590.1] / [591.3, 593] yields 1.13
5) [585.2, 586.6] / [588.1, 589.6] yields 0.96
